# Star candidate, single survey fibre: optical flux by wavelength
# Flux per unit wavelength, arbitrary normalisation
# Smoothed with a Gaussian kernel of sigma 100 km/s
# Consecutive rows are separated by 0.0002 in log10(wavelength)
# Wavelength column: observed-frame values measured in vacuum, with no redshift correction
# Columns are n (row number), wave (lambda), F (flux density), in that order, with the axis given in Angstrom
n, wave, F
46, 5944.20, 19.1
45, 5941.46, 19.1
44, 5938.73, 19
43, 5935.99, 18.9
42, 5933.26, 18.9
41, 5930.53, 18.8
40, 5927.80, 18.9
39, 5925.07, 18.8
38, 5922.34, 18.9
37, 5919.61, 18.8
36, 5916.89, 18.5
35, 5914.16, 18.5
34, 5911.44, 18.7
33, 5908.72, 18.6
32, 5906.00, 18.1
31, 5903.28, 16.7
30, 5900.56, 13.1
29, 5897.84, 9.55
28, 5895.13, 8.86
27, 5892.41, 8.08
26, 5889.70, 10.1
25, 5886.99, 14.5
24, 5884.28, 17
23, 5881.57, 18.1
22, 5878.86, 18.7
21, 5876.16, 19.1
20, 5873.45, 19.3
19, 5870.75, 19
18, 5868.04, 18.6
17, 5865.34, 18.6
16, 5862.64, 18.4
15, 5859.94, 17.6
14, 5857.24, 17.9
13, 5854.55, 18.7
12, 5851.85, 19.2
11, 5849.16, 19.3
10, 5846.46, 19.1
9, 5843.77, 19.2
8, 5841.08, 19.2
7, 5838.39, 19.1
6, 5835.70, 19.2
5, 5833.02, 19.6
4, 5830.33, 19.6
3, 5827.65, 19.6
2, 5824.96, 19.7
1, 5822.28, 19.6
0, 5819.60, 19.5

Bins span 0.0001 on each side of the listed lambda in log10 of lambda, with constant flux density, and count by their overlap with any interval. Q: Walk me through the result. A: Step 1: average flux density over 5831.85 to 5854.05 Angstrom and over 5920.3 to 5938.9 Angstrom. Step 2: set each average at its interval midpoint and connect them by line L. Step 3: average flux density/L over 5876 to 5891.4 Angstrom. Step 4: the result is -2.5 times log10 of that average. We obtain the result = 0.20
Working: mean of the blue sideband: 19.2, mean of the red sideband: 18.9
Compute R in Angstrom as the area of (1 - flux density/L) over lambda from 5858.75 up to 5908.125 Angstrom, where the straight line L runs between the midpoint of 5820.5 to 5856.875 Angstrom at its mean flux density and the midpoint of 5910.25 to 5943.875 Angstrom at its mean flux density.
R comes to 8.50 Angstrom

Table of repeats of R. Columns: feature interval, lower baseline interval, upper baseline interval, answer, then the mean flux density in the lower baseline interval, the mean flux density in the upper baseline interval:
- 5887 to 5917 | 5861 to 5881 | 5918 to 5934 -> 7.2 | 18.8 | 18.8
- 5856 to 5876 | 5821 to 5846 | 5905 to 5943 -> 0.7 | 19.4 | 18.8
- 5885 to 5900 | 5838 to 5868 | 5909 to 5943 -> 6.5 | 18.7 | 18.8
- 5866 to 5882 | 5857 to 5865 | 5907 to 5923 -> -0.6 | 18.1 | 18.6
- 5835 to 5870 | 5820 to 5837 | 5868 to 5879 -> 0.9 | 19.6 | 19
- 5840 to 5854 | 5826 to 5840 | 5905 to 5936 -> 0.1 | 19.4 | 18.7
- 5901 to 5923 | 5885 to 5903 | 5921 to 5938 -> -4.4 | 11.3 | 18.9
